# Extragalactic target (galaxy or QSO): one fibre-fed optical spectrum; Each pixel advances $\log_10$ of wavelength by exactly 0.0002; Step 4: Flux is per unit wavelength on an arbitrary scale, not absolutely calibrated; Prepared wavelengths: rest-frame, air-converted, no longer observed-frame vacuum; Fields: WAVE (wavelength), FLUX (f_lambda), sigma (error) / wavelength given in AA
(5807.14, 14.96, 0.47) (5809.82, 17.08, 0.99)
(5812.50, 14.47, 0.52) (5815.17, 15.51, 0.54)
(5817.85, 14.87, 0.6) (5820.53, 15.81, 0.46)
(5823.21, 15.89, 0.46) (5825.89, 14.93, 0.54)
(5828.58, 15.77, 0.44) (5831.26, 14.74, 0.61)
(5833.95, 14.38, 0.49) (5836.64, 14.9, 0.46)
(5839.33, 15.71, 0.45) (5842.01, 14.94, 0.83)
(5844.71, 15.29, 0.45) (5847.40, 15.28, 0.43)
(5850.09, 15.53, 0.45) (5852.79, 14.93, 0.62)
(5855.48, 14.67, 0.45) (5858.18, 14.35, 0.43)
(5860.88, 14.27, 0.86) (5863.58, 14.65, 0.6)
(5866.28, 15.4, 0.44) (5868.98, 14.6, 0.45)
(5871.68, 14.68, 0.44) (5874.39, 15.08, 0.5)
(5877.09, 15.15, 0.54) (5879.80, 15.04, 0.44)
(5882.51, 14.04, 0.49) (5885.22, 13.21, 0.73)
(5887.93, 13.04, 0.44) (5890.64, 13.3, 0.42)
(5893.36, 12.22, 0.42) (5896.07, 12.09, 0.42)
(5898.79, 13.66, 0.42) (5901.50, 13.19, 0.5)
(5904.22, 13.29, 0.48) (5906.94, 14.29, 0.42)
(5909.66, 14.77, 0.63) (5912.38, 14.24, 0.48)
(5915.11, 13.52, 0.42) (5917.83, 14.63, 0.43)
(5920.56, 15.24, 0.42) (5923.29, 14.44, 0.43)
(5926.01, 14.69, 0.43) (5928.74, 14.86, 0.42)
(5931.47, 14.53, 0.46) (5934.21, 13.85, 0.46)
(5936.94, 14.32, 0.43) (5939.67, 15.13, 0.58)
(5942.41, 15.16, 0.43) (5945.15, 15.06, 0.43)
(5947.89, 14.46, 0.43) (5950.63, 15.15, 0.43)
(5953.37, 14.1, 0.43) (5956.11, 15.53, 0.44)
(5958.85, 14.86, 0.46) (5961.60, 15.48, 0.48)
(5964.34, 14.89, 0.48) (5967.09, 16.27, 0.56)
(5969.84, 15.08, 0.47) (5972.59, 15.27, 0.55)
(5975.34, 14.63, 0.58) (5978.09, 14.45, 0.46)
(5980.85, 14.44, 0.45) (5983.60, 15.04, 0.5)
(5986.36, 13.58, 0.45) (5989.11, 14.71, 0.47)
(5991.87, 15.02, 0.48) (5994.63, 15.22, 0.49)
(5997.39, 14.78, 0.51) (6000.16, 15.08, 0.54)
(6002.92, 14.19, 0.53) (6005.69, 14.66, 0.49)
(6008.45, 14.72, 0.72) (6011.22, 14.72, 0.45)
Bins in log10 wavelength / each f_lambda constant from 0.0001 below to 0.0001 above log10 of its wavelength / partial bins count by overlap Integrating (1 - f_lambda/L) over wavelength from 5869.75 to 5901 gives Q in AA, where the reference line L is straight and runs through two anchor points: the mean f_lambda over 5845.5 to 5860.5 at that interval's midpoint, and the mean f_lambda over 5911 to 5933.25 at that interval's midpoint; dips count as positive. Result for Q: 2.0 AA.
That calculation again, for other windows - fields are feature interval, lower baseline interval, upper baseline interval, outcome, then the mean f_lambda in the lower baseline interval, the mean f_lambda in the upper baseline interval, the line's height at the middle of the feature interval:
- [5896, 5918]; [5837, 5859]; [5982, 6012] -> 1.7 AA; 15.1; 14.7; 14.9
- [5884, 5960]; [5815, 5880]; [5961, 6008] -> 3.9 AA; 15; 14.9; 14.9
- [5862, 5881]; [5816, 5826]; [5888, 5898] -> -2.0 AA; 15.4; 12.7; 13.5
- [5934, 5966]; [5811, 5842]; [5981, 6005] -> -0.1 AA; 15.2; 14.7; 14.8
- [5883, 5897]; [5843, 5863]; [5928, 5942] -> 1.8 AA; 14.9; 14.6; 14.7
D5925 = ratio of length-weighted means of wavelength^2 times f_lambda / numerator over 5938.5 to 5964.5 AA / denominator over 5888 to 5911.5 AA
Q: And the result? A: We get 1.14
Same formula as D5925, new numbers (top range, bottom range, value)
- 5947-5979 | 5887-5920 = 1.13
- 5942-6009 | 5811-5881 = 1.03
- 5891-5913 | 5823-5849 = 0.91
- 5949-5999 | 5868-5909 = 1.11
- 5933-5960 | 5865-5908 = 1.09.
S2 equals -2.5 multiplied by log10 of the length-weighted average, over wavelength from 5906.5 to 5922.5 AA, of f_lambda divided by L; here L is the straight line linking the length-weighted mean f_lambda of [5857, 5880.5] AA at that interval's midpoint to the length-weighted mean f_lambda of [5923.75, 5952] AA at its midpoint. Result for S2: 0.02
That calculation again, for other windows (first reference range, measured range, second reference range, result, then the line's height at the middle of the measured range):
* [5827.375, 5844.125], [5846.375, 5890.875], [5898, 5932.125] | 0.013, 14.7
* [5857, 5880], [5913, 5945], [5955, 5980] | 0.031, 15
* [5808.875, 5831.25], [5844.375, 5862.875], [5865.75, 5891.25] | -0.003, 14.8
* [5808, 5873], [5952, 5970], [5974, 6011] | -0.031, 14.8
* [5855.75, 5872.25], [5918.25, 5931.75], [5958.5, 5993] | 0.002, 14.8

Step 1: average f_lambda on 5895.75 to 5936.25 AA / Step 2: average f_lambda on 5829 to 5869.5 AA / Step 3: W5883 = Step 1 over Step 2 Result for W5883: 0.95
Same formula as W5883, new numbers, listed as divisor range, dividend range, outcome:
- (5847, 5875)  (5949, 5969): 1.02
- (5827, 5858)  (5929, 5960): 0.98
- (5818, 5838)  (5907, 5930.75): 0.96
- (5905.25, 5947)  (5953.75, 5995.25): 1.03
